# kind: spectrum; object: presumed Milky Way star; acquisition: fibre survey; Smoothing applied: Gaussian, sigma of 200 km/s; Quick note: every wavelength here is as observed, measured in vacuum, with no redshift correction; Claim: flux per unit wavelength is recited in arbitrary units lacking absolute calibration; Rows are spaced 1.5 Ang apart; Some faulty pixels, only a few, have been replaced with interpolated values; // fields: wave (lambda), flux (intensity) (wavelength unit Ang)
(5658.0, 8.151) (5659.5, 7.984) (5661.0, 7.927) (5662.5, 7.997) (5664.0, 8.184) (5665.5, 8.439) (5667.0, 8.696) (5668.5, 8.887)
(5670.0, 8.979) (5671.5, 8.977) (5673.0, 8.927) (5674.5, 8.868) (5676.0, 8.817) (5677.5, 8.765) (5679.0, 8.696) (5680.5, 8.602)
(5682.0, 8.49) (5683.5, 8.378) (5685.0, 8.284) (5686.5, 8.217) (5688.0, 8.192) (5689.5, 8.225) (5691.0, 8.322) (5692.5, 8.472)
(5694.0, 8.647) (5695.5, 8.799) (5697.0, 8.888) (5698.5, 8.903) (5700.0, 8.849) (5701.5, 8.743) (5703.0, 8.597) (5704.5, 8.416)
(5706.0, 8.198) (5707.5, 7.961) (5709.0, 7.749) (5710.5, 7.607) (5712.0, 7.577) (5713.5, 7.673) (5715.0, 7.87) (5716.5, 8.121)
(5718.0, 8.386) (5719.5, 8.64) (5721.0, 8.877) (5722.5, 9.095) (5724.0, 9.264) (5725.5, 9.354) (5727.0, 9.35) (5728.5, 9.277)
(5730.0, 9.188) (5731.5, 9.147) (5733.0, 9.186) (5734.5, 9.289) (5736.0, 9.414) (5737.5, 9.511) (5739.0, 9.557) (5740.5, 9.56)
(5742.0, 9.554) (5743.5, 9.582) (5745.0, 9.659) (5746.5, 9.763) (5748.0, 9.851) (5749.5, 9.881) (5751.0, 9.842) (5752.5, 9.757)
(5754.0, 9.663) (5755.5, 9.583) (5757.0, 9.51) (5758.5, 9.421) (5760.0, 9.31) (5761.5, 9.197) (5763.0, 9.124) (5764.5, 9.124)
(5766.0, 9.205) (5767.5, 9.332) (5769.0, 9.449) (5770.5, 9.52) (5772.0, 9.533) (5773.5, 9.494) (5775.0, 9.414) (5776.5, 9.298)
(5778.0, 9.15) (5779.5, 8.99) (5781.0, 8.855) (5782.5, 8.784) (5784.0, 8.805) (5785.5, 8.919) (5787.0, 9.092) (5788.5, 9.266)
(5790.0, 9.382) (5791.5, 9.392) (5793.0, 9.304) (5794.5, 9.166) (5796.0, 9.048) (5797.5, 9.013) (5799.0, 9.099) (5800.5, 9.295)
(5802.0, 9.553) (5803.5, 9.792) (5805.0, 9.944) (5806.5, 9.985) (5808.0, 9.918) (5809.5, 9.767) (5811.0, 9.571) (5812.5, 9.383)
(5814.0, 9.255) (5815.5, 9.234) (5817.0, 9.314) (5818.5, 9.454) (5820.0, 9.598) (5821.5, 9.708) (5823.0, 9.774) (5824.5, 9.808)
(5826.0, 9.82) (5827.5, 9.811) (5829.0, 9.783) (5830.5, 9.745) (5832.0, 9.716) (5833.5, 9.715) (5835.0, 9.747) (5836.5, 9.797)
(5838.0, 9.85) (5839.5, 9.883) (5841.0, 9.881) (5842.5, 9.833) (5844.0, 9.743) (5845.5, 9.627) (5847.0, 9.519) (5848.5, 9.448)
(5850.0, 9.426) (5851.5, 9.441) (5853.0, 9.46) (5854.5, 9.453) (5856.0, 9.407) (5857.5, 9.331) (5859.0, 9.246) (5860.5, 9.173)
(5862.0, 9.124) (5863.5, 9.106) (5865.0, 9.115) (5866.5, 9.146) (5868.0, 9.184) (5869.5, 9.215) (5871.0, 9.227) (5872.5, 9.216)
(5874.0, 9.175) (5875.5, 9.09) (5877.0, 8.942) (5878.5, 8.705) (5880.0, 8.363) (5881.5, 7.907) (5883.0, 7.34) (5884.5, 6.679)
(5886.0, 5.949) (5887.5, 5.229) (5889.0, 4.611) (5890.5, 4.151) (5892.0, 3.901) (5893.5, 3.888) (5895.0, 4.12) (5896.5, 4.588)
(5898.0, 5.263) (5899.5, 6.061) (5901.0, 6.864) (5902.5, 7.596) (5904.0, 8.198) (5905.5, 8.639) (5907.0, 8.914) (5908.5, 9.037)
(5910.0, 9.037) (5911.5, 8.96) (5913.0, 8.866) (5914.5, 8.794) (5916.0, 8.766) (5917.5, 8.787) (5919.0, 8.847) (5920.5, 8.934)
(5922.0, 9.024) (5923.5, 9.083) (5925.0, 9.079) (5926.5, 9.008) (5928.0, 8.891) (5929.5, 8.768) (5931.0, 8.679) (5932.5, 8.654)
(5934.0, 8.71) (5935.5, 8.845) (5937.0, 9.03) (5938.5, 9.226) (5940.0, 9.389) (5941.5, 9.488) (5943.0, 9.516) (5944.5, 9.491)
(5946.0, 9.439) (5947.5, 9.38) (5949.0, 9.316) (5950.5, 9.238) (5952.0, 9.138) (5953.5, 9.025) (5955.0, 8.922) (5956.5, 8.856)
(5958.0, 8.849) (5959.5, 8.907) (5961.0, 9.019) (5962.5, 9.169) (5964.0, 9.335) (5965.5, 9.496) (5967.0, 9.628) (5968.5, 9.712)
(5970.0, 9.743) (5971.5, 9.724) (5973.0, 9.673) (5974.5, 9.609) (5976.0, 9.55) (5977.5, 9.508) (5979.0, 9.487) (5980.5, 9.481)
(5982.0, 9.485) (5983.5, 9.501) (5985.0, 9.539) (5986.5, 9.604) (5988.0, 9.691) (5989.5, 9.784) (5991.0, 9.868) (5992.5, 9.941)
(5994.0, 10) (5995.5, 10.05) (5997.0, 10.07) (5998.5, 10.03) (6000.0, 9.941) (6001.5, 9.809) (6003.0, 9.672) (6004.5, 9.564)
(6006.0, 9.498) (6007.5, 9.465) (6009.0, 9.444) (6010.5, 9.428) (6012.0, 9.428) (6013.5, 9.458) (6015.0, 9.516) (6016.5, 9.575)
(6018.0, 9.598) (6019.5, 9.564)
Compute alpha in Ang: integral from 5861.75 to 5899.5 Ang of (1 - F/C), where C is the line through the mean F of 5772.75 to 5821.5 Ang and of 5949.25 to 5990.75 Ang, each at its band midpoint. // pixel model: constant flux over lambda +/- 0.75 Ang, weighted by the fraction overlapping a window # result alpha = 8.7 Ang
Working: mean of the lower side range 9.34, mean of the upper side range 9.4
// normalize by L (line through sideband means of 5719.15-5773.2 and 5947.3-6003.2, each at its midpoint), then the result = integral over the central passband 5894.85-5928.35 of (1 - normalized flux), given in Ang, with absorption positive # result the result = 4.8 Ang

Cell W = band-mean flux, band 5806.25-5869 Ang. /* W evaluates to 9.55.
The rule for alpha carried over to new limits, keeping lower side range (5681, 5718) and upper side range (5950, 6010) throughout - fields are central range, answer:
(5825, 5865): -2.9 Ang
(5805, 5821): -1.4 Ang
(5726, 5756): -3.7 Ang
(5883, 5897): 6.4 Ang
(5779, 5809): -2.0 Ang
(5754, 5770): -1.4 Ang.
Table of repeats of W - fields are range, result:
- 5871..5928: 7.6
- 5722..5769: 9.44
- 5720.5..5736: 9.22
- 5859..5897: 7.46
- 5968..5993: 9.64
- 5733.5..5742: 9.47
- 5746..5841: 9.47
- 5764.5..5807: 9.28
